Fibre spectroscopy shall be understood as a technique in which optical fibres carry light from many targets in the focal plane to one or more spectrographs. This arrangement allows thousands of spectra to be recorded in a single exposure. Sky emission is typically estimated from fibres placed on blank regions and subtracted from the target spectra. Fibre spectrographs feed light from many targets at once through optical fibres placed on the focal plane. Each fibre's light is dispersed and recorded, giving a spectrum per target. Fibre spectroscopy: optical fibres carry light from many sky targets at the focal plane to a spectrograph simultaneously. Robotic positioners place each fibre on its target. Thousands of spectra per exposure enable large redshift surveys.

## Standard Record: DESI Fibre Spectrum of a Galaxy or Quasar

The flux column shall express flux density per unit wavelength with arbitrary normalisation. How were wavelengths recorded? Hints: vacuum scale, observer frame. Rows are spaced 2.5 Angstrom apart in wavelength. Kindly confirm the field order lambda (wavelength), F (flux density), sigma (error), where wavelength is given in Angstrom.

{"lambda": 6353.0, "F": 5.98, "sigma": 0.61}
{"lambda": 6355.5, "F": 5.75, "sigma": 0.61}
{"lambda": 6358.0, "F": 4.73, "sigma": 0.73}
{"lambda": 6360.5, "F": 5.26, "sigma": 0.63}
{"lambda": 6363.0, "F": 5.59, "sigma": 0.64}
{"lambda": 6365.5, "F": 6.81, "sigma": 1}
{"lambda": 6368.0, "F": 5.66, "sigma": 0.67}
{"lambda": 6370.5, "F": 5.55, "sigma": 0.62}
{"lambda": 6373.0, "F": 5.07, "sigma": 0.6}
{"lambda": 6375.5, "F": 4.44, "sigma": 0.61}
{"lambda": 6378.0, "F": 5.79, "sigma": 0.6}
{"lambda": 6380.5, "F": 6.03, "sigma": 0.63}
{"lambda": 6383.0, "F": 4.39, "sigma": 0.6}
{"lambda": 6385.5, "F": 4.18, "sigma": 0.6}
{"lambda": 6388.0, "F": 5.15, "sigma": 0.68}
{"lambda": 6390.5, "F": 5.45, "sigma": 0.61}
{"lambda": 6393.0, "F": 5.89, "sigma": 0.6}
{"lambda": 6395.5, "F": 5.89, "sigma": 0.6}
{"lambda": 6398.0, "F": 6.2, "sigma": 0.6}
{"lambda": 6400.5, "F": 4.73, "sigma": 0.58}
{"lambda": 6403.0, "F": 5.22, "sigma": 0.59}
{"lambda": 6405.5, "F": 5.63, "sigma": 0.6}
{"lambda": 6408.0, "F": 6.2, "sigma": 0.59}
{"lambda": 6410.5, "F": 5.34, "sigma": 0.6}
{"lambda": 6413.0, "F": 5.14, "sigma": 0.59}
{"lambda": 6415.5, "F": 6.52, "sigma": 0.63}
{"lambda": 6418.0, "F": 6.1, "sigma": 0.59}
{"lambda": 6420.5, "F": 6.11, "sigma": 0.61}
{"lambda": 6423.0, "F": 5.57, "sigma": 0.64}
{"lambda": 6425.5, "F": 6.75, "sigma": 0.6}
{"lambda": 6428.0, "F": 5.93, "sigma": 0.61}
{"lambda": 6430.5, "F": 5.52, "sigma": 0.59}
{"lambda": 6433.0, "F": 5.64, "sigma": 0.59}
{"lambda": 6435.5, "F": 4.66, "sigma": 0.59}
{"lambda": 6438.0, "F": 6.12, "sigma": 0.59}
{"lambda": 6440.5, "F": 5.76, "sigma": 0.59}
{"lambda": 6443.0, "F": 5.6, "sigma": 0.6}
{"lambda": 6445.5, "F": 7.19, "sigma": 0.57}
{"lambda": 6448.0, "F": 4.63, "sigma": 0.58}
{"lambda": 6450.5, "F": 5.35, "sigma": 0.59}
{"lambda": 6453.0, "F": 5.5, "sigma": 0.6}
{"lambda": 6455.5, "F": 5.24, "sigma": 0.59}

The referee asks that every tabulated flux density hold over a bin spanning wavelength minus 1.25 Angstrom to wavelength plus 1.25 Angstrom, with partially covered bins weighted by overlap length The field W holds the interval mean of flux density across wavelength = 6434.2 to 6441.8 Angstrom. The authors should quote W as 5.51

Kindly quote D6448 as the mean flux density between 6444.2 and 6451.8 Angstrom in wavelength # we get 5.72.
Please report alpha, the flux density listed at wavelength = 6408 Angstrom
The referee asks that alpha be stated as 6.2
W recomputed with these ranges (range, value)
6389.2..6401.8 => 5.63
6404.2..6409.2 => 5.91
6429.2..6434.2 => 5.58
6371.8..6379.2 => 5.1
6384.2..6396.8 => 5.31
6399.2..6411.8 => 5.43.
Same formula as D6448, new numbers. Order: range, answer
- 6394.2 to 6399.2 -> 6.04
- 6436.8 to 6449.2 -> 5.86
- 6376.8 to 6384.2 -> 5.41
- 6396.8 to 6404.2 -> 5.38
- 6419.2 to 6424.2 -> 5.85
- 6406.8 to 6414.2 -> 5.56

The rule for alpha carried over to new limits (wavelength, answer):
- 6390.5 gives 5.45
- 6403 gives 5.22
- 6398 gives 6.2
